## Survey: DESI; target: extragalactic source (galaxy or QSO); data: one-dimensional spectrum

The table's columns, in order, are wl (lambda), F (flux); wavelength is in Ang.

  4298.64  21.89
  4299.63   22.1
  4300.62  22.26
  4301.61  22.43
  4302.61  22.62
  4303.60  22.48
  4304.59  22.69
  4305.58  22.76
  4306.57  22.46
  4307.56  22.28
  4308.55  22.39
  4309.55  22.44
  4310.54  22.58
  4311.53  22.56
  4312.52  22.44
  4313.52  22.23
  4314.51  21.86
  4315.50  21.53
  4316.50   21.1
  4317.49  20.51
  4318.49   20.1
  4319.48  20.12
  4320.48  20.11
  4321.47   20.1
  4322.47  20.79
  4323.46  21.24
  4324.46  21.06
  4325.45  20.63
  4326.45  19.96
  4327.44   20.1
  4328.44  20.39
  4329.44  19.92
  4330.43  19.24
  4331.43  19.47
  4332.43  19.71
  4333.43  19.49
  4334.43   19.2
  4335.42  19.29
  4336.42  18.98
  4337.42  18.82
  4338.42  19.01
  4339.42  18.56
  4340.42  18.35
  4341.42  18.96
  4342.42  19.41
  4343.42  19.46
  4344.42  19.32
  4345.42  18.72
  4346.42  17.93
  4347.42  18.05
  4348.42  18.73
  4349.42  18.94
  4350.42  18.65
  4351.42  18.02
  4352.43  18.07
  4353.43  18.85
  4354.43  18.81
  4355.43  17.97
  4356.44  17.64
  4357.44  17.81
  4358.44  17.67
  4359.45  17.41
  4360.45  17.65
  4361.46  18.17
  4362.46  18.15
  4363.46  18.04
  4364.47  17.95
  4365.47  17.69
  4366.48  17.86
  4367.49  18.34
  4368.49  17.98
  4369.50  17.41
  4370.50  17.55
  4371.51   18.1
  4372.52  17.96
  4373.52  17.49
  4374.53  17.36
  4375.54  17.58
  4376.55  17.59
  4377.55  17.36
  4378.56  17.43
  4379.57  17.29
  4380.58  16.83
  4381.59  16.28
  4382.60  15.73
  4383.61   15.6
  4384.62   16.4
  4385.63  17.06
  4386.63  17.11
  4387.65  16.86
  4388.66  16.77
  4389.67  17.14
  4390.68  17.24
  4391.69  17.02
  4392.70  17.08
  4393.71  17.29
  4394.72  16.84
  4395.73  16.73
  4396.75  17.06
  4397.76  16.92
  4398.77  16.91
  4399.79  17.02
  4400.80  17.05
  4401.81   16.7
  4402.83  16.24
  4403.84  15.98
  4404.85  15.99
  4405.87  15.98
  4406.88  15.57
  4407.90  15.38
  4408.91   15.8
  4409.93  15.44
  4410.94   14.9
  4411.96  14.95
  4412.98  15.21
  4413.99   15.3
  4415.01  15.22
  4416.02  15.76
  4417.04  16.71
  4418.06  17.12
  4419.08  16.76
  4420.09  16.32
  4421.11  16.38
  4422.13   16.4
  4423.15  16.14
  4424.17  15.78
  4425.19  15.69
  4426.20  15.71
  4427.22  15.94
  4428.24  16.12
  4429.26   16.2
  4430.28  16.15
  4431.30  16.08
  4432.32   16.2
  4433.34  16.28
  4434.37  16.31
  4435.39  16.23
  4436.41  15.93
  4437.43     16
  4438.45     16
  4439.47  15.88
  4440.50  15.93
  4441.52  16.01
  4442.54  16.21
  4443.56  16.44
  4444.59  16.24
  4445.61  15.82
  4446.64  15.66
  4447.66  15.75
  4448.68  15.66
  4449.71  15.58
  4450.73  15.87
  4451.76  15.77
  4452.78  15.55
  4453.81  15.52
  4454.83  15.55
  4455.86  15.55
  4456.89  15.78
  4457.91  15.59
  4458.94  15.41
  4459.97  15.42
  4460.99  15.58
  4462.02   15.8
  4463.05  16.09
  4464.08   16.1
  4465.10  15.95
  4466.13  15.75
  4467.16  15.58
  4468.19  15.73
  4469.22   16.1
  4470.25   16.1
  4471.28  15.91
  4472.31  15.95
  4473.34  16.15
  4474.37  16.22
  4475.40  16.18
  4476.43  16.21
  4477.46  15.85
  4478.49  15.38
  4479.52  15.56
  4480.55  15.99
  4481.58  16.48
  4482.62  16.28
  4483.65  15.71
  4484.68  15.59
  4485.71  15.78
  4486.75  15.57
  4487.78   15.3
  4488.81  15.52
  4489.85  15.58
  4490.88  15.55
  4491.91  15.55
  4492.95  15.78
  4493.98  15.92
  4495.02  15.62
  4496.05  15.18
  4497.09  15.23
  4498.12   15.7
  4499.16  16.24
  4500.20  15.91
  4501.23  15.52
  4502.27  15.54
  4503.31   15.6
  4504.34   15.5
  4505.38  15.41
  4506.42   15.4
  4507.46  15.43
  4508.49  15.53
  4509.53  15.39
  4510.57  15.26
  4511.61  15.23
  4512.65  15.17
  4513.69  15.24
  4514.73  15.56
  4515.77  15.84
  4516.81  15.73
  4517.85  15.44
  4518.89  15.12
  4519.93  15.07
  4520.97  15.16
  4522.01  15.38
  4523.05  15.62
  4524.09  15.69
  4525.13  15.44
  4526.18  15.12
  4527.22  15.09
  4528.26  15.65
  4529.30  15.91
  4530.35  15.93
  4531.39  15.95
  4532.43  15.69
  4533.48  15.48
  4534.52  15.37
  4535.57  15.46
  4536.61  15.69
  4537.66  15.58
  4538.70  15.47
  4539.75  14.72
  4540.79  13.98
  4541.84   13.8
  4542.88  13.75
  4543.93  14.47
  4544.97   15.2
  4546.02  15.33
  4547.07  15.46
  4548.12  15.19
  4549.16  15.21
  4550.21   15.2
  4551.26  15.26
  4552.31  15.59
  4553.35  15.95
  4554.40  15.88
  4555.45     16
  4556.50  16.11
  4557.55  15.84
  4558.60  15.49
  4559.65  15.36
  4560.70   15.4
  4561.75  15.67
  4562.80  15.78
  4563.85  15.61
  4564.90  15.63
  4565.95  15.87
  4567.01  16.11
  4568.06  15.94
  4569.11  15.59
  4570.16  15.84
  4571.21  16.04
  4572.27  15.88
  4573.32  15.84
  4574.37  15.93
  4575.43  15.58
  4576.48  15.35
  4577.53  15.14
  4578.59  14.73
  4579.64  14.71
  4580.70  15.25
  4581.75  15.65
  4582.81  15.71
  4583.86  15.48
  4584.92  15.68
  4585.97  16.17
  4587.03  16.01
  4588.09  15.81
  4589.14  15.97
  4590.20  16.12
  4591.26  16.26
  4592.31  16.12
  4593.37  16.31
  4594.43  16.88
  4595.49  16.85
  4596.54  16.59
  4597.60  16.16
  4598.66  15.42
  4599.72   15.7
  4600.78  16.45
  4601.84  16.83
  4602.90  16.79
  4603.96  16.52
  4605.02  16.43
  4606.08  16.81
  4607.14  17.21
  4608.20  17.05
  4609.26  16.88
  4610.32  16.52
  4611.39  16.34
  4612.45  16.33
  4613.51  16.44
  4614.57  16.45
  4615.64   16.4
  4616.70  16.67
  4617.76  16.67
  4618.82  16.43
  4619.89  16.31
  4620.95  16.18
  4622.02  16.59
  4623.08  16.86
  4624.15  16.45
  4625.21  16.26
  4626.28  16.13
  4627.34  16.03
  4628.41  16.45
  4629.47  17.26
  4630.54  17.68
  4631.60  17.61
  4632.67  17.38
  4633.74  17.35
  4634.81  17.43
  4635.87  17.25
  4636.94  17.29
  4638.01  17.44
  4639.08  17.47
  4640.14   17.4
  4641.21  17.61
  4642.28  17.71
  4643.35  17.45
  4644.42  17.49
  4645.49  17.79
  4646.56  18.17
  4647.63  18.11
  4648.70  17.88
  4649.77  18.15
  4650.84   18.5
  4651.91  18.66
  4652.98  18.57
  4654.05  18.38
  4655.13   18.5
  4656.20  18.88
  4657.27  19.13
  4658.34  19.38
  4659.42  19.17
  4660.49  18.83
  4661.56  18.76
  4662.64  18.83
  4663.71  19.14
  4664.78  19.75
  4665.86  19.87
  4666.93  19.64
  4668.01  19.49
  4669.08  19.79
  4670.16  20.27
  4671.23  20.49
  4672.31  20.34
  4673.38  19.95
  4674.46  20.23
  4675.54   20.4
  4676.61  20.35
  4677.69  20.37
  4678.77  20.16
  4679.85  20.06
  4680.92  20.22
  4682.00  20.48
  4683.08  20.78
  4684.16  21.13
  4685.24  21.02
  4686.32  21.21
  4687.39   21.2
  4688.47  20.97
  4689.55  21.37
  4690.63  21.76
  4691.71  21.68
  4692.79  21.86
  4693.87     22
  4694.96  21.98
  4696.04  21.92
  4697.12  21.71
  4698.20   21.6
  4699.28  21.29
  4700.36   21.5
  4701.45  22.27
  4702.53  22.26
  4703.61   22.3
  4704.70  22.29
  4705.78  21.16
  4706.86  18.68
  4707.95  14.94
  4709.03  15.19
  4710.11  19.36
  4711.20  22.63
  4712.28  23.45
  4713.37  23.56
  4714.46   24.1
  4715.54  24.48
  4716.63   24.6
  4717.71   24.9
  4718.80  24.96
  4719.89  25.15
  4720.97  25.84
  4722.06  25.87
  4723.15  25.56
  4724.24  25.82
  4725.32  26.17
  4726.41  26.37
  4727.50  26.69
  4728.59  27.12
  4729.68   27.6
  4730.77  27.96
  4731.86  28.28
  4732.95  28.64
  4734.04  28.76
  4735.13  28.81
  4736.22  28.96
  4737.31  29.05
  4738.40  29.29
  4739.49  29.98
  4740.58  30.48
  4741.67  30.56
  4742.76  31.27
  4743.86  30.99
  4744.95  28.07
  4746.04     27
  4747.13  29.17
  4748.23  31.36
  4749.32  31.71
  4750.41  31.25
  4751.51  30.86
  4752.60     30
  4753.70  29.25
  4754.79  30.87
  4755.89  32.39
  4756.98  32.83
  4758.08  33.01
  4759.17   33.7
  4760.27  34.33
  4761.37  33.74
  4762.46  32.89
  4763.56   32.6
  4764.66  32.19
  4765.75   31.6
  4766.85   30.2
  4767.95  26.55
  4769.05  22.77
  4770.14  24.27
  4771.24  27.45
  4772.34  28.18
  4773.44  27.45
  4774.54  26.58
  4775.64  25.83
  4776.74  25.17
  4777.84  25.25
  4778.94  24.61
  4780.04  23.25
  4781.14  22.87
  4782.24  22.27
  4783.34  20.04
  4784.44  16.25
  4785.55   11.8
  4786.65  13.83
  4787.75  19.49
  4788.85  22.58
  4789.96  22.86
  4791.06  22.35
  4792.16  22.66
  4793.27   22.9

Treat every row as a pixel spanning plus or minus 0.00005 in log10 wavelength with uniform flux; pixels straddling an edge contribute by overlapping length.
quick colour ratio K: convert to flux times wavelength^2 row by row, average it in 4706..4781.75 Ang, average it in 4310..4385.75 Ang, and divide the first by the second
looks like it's 1.7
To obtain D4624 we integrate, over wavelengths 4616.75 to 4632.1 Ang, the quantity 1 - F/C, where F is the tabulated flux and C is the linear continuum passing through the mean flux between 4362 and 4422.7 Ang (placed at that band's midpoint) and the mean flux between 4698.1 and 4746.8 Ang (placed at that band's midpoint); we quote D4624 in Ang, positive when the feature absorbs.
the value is 4.1 Ang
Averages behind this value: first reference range 16.8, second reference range 25.3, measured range 16.6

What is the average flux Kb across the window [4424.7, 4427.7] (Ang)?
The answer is 15.8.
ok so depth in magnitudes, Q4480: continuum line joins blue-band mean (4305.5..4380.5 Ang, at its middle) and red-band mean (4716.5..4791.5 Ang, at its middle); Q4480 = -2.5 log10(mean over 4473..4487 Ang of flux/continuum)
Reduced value 0.35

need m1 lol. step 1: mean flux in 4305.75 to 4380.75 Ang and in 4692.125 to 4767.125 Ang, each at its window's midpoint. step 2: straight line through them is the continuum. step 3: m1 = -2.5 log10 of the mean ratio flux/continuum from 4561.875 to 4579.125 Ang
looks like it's 0.45 mag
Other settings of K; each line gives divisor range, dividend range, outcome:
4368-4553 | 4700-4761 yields 1.90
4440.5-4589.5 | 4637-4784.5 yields 1.66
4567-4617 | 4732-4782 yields 1.94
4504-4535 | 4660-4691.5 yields 1.40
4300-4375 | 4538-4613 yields 0.90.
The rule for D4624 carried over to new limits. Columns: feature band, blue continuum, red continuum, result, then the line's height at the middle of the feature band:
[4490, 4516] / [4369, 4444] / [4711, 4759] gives 5.7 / 19.9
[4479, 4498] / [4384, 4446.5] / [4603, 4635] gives 0.9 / 16.4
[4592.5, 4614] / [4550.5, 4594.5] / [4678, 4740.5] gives 1.2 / 17.5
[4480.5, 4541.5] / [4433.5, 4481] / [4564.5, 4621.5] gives 1.7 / 16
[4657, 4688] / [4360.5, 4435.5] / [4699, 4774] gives 6.4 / 25.2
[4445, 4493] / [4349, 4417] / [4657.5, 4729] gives 6.6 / 18.3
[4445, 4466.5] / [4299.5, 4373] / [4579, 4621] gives 2.9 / 18.1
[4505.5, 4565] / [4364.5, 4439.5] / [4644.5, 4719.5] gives 9.8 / 18.4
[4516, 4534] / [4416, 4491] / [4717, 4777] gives 3.4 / 19.1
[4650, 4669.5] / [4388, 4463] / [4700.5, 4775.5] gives 4.3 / 24.5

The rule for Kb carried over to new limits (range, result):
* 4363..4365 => 18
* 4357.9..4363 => 17.8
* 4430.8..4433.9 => 16.1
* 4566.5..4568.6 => 16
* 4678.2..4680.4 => 20.1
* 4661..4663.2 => 18.8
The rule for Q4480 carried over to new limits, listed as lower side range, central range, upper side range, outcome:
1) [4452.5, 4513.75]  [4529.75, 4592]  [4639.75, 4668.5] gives 0.10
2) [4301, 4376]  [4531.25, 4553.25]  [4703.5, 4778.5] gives 0.48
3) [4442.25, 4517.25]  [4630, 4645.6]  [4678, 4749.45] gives 0.23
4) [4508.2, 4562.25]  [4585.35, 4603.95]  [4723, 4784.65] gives 0.16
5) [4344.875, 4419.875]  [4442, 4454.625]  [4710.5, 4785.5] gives 0.20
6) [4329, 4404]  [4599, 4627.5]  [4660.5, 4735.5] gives 0.27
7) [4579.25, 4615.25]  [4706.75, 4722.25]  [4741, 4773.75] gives 0.18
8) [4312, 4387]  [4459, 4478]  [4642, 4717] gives 0.21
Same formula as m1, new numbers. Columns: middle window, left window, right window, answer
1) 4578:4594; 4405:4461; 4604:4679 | 0.109 mag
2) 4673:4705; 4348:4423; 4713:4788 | 0.205 mag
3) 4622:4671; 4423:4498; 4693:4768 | 0.282 mag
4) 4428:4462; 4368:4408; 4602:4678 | 0.082 mag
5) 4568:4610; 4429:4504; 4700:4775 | 0.292 mag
